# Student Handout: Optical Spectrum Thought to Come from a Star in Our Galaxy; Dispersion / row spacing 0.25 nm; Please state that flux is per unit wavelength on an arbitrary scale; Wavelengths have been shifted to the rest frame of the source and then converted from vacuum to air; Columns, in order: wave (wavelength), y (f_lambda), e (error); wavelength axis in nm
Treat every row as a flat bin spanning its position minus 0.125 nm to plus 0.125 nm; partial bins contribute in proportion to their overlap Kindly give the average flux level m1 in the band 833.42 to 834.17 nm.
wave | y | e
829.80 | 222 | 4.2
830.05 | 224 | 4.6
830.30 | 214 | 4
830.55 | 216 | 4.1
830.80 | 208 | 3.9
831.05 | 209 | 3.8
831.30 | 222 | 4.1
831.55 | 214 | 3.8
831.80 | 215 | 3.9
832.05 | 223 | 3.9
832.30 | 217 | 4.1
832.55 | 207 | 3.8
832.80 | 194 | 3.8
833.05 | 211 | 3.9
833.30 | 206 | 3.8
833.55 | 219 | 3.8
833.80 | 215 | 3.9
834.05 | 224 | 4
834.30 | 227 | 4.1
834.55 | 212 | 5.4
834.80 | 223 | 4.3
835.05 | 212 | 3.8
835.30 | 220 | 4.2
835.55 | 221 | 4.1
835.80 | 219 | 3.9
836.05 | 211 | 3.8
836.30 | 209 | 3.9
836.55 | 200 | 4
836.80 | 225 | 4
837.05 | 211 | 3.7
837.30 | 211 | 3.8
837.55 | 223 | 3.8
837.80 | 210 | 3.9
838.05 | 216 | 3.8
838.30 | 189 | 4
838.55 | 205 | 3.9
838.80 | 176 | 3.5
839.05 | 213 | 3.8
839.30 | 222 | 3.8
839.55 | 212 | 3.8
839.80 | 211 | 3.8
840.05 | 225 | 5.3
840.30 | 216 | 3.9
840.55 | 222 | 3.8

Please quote 219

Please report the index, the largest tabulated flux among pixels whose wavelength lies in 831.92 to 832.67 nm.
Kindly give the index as 223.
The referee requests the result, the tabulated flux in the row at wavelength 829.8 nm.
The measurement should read 222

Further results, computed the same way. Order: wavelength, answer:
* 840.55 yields 222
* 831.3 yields 222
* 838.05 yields 216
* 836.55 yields 200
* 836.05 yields 211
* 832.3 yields 217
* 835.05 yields 212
